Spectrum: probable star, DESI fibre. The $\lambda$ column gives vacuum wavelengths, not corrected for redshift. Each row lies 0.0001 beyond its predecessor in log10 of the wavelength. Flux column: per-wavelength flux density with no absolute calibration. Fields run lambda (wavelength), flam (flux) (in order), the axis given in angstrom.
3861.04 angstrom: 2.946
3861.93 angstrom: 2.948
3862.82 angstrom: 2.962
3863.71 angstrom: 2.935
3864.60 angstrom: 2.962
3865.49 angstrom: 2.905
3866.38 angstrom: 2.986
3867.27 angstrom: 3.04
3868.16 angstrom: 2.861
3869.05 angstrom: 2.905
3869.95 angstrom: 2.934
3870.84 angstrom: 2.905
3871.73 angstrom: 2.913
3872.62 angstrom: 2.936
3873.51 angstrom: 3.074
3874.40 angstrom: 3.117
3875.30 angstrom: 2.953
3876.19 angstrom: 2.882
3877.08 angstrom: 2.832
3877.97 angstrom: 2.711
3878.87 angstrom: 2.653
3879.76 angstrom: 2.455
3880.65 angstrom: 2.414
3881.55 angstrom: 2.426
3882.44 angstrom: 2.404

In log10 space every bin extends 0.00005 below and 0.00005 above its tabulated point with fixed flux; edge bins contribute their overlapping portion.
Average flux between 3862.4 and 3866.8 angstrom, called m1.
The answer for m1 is 2.95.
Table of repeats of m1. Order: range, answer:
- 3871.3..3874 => 2.98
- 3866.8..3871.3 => 2.93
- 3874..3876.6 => 2.98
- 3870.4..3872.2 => 2.91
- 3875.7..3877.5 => 2.87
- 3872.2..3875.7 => 3.02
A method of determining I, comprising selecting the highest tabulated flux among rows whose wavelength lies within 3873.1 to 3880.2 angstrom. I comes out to 3.117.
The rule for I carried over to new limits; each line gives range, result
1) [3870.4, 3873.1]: 2.936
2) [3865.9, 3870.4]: 3.04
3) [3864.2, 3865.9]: 2.962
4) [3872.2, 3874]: 3.074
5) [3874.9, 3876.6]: 2.953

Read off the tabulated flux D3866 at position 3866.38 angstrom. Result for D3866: 2.986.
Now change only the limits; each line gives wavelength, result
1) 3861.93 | 2.948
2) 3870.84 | 2.905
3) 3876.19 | 2.882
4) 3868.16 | 2.861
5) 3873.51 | 3.074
